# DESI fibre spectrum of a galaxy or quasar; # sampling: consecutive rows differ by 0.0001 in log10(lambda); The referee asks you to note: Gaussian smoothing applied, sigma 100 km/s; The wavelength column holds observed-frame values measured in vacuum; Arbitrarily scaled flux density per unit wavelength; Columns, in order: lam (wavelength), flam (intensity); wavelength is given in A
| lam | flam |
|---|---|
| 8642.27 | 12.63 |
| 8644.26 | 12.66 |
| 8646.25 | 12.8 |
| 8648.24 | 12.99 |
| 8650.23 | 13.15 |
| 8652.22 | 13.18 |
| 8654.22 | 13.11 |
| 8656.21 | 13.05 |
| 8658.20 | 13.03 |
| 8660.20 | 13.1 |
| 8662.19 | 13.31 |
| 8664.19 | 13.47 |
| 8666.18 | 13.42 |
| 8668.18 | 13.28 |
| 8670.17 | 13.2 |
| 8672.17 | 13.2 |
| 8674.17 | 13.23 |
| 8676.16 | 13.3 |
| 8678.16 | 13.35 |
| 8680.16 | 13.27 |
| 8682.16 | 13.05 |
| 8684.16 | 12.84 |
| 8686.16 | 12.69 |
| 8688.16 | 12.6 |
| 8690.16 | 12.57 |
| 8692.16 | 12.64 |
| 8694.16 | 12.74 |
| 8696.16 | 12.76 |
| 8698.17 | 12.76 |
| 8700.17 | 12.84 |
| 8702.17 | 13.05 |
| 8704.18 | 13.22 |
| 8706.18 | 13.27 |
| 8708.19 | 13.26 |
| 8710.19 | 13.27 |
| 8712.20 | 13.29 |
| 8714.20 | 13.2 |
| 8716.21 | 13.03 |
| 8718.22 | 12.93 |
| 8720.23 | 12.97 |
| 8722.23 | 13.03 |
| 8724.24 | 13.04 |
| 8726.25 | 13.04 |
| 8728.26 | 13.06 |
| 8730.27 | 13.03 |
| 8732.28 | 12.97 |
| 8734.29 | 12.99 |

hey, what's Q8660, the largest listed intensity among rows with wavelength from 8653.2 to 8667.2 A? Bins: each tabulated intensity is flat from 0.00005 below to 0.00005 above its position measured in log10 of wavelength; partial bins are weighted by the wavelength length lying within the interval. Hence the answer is 13.47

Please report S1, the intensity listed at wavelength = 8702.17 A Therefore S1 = 13.05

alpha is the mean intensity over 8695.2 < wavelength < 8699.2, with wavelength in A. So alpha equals 12.7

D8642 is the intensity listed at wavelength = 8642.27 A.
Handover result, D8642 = 12.63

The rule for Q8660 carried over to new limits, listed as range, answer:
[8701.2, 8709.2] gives 13.27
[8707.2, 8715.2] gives 13.29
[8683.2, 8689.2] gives 12.84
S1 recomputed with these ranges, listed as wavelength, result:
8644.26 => 12.66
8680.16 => 13.27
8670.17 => 13.2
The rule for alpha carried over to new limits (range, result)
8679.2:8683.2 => 13.2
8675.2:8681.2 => 13.3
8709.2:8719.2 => 13.1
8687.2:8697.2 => 12.7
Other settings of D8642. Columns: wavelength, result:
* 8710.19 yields 13.27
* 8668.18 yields 13.28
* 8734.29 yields 12.99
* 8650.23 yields 13.15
